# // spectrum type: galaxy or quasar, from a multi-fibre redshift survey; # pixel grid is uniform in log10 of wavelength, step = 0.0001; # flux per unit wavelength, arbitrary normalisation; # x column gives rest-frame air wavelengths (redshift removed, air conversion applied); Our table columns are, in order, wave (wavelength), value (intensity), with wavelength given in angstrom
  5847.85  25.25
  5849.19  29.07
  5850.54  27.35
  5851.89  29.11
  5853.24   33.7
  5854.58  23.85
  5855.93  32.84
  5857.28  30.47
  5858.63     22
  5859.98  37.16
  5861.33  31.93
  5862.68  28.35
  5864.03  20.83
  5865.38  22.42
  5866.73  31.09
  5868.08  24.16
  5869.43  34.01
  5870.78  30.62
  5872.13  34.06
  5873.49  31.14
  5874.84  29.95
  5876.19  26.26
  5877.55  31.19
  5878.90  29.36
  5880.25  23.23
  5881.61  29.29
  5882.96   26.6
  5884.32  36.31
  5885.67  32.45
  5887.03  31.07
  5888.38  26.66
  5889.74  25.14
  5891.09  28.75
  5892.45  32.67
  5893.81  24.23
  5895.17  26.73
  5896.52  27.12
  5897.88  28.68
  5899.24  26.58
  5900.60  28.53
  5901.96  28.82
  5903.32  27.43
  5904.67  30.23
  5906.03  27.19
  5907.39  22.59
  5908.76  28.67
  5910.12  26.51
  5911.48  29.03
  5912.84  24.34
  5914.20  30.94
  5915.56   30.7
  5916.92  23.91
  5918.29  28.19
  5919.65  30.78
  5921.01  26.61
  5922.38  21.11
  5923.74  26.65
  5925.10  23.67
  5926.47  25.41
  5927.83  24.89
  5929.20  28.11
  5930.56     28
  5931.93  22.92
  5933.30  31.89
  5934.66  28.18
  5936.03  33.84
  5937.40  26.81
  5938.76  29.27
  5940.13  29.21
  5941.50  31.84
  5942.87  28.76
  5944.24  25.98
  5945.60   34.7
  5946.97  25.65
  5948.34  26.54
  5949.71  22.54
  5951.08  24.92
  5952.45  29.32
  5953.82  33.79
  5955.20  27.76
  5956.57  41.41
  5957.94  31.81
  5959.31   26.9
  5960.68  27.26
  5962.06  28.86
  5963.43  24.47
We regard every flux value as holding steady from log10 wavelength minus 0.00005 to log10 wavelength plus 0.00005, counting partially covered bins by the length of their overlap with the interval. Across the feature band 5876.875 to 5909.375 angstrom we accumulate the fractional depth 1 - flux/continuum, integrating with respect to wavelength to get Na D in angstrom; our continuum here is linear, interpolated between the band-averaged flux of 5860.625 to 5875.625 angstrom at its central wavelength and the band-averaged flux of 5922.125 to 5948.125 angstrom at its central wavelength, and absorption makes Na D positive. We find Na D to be 0.3 angstrom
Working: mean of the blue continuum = 29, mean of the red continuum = 27.8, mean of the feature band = 28.3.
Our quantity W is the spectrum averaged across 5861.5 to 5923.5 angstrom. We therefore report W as 28.1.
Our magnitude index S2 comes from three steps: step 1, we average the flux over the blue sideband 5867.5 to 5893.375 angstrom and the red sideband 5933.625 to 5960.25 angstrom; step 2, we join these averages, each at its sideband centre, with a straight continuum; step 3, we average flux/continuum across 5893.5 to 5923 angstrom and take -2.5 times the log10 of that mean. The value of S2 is 0.09 mag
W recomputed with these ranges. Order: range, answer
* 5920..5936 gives 26.5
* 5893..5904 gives 27.3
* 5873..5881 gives 28.5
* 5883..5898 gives 29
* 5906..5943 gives 27.5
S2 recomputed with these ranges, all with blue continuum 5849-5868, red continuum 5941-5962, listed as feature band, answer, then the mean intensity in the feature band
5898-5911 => 0.053 mag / 27.5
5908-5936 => 0.070 mag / 27.2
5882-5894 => -0.032 mag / 29.5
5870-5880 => -0.057 mag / 30.1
